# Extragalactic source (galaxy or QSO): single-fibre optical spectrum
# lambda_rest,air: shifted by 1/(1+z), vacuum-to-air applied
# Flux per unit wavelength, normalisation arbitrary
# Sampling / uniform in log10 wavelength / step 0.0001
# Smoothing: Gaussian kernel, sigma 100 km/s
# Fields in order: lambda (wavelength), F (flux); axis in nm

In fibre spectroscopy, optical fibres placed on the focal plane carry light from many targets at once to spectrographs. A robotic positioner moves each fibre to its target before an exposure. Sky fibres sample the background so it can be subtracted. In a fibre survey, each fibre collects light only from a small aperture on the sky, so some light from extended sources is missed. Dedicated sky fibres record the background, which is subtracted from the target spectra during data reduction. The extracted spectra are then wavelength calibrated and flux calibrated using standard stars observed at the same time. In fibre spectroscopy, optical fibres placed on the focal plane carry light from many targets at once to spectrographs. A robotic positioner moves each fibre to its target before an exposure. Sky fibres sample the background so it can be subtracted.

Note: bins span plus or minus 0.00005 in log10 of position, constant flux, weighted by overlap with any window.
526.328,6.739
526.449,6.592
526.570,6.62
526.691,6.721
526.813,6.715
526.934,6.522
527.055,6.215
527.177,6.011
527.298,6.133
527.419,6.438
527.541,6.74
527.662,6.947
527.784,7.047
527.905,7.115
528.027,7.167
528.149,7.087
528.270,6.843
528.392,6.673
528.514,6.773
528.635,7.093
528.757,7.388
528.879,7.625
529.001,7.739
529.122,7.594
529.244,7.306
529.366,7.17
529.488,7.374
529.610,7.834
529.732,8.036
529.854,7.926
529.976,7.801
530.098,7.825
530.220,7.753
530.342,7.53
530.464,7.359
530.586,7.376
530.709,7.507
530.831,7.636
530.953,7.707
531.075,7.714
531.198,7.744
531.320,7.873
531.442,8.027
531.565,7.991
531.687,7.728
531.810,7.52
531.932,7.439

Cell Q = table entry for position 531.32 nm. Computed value 7.873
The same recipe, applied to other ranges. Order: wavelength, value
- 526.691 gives 6.721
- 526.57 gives 6.62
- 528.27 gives 6.843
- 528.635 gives 7.093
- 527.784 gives 7.047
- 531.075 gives 7.714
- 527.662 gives 6.947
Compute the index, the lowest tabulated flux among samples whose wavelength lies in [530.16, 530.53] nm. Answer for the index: 7.359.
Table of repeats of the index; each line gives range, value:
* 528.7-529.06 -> 7.388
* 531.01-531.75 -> 7.714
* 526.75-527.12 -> 6.215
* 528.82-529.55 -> 7.17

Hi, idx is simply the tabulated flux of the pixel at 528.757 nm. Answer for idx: 7.388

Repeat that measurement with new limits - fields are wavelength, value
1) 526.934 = 6.522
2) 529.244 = 7.306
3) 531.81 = 7.52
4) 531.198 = 7.744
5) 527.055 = 6.215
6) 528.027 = 7.167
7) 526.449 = 6.592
